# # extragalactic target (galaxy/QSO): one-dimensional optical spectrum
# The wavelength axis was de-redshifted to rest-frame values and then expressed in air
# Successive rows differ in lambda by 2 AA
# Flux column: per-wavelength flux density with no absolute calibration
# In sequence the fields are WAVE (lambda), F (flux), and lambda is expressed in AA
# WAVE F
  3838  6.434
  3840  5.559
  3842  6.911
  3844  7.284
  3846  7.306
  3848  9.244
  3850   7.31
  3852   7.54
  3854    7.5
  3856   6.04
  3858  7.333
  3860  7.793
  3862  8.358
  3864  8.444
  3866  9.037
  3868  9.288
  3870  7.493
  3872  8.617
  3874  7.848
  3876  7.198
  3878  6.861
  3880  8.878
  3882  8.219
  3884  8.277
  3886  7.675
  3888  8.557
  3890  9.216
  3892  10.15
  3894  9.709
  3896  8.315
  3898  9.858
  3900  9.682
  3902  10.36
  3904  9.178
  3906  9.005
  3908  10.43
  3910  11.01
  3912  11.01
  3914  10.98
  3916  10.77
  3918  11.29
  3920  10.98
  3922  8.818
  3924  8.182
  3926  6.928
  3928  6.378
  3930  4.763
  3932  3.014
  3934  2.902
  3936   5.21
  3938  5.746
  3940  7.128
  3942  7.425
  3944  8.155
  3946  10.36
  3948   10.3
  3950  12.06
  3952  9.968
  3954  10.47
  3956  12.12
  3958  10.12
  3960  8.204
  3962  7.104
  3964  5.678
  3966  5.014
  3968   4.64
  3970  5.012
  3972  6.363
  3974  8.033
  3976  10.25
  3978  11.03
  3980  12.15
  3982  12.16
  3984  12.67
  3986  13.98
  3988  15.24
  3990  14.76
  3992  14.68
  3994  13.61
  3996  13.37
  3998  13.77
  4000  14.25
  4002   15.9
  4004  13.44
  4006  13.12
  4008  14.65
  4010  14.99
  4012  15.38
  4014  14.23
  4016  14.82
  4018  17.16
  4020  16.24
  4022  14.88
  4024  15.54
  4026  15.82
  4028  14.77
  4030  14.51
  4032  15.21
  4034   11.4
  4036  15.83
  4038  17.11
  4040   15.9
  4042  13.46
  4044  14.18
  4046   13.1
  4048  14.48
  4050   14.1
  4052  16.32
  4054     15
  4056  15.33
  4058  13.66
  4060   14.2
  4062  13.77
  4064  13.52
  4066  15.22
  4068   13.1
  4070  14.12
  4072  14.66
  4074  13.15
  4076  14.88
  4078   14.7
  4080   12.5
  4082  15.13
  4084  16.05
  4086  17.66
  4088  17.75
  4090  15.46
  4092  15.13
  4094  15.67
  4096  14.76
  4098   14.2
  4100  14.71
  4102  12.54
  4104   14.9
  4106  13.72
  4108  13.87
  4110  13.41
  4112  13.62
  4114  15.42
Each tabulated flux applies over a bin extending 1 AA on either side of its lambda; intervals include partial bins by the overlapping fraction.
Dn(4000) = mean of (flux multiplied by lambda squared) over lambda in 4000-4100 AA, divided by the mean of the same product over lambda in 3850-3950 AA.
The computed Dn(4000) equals 1.91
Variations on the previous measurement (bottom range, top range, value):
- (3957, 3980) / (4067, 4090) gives 2.07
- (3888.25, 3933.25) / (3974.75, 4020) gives 1.61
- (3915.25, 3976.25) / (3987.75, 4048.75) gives 1.95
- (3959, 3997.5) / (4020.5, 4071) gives 1.47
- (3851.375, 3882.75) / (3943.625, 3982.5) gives 1.19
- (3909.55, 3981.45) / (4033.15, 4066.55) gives 1.84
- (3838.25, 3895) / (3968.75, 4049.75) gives 1.84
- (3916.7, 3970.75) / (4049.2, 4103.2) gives 2.03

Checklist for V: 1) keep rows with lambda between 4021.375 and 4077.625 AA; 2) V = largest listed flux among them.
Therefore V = 17.11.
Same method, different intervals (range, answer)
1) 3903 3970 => 12.12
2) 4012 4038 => 17.16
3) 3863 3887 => 9.288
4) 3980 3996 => 15.24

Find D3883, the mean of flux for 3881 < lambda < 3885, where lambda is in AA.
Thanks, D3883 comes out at 8.25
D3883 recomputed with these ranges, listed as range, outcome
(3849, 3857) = 7.1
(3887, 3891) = 8.89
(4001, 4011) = 14.4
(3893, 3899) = 9.29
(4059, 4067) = 14.2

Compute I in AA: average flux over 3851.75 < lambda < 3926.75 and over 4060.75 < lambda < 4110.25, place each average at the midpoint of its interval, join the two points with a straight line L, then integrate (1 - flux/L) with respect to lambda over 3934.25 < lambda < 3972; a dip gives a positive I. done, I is 9.96 AA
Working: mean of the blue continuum 8.88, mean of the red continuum 14.6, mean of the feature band 7.89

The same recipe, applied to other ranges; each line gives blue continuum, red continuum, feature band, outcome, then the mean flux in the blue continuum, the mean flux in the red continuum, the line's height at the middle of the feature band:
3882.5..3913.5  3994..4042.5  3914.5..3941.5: 8.9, 9.5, 14.8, 10.8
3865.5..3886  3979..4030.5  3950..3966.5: 4.4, 8.13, 14.5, 12.2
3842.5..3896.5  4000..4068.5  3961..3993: 6.7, 8.12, 14.7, 12.4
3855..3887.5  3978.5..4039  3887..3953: 9.2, 7.97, 14.5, 10.3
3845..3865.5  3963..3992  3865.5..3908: -2.4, 7.72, 9.95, 8.3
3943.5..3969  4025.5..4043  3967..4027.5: -4.8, 8.8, 14.9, 12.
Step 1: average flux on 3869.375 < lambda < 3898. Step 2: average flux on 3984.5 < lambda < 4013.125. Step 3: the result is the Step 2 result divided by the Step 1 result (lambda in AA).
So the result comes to 1.7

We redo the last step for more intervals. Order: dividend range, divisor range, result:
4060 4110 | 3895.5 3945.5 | 1.75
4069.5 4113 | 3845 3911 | 1.72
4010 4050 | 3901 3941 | 1.82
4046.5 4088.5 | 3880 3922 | 1.51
